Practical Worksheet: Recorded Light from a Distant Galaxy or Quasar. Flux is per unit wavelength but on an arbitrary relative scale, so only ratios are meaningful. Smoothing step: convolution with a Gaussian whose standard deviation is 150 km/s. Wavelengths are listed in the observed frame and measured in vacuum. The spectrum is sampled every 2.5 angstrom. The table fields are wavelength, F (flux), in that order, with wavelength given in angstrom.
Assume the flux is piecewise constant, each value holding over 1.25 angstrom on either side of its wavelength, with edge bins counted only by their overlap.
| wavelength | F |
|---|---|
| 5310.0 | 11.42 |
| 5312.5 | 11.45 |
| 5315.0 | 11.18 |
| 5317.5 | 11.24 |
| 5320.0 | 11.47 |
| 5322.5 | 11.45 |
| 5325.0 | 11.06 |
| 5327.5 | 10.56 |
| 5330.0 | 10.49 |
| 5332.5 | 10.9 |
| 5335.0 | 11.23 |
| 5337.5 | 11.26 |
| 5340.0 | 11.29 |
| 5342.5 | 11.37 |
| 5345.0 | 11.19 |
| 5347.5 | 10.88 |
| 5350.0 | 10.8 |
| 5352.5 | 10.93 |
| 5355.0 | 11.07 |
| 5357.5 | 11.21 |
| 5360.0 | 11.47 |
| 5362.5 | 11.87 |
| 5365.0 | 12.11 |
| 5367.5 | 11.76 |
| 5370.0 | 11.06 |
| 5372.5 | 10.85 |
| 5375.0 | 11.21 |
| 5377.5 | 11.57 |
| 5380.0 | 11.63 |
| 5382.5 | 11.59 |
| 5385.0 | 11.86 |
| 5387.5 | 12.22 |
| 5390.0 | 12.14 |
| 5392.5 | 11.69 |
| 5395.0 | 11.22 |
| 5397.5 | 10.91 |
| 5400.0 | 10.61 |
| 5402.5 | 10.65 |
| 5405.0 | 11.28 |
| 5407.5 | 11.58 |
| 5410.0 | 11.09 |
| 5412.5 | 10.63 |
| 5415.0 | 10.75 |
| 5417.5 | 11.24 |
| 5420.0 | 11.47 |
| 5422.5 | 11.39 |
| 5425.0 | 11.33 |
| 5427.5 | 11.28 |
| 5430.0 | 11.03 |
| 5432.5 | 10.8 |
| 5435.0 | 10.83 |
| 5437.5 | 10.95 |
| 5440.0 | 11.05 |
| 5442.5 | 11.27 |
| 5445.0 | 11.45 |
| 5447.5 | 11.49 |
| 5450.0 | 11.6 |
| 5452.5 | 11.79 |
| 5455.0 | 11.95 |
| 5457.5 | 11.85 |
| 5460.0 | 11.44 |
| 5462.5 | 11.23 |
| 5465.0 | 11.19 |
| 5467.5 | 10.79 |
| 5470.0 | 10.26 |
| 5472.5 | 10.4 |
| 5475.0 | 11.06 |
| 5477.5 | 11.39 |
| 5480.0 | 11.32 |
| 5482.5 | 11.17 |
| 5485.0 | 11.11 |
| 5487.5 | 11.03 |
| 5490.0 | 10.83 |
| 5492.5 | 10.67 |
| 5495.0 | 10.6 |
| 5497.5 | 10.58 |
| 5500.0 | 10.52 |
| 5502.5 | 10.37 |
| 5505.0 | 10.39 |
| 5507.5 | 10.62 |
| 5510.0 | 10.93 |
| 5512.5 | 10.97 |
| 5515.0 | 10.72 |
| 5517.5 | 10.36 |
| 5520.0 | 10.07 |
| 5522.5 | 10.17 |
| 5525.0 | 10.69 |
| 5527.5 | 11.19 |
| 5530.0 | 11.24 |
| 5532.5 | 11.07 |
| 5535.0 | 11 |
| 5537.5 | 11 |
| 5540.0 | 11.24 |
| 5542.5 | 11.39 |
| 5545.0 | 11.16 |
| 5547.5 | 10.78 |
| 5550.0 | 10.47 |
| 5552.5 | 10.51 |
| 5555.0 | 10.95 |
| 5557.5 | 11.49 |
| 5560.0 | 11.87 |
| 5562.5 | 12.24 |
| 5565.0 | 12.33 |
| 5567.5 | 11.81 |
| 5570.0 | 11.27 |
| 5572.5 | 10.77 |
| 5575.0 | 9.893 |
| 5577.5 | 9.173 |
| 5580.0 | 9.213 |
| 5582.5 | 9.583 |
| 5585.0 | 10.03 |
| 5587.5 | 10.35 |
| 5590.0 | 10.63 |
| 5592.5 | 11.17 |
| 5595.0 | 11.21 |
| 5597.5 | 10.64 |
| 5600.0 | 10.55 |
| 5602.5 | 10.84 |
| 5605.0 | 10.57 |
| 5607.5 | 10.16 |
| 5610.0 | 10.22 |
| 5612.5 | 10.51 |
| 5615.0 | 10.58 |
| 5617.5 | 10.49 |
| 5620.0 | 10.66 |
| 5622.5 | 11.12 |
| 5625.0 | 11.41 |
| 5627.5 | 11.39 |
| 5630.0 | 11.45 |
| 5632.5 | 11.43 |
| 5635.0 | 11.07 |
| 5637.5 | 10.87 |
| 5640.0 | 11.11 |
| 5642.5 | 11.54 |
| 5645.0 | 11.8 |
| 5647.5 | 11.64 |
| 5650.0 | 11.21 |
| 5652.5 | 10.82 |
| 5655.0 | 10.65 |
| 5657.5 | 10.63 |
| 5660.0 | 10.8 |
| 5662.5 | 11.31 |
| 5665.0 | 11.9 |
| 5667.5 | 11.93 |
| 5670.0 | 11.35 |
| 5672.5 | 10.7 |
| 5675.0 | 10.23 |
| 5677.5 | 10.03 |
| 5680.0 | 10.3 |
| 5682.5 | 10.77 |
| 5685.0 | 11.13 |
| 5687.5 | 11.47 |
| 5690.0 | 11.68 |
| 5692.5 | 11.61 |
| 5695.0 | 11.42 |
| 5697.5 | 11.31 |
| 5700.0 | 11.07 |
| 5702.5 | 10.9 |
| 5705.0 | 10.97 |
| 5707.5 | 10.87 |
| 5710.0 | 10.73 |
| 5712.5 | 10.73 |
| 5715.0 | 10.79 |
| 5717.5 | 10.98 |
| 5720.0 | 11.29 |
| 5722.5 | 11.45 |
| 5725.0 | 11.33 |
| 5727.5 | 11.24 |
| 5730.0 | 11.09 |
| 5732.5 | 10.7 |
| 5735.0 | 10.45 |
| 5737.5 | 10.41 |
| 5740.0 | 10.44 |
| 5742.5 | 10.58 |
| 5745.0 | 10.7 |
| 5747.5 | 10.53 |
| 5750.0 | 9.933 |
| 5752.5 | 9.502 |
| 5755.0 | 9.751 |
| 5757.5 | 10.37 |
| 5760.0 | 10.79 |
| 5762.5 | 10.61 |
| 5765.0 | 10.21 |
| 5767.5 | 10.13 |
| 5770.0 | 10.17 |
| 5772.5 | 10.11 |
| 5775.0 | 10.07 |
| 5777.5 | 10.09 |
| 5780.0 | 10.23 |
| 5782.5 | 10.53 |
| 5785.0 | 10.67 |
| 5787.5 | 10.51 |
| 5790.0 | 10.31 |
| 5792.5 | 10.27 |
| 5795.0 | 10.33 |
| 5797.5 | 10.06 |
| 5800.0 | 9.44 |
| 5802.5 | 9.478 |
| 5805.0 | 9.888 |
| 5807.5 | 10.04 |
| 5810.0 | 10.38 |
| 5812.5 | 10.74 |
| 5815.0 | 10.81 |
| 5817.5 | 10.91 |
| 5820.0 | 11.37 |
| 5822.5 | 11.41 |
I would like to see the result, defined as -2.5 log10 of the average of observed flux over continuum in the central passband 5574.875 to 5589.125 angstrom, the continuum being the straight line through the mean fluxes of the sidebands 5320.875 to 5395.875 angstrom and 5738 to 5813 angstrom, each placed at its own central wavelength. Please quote 0.109 mag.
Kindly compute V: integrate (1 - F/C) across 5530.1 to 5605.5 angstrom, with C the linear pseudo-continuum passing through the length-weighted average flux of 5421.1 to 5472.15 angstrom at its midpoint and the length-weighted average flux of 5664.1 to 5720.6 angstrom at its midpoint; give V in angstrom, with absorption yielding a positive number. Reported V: 2.0 angstrom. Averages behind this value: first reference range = 11.2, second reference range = 11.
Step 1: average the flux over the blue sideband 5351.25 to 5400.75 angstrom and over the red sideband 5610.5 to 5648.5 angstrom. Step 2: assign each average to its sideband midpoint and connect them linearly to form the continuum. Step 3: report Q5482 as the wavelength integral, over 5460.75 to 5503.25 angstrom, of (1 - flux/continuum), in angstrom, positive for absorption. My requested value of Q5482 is 1.7 angstrom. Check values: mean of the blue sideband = 11.5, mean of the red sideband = 11.1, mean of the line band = 10.9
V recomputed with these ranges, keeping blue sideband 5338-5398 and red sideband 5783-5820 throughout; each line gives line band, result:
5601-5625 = 0.40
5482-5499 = 0.41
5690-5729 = -2.15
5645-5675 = -1.37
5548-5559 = 0.07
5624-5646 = -1.22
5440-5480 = -0.31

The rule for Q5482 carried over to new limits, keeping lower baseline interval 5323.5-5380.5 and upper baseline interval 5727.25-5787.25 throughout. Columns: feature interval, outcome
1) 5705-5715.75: -0.34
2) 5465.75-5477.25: 0.25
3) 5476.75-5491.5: -0.26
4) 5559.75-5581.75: -0.25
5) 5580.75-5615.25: 0.70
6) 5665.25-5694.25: -1.44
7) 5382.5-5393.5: -0.80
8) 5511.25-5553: 0.01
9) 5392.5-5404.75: 0.15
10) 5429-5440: 0.12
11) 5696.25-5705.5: -0.51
